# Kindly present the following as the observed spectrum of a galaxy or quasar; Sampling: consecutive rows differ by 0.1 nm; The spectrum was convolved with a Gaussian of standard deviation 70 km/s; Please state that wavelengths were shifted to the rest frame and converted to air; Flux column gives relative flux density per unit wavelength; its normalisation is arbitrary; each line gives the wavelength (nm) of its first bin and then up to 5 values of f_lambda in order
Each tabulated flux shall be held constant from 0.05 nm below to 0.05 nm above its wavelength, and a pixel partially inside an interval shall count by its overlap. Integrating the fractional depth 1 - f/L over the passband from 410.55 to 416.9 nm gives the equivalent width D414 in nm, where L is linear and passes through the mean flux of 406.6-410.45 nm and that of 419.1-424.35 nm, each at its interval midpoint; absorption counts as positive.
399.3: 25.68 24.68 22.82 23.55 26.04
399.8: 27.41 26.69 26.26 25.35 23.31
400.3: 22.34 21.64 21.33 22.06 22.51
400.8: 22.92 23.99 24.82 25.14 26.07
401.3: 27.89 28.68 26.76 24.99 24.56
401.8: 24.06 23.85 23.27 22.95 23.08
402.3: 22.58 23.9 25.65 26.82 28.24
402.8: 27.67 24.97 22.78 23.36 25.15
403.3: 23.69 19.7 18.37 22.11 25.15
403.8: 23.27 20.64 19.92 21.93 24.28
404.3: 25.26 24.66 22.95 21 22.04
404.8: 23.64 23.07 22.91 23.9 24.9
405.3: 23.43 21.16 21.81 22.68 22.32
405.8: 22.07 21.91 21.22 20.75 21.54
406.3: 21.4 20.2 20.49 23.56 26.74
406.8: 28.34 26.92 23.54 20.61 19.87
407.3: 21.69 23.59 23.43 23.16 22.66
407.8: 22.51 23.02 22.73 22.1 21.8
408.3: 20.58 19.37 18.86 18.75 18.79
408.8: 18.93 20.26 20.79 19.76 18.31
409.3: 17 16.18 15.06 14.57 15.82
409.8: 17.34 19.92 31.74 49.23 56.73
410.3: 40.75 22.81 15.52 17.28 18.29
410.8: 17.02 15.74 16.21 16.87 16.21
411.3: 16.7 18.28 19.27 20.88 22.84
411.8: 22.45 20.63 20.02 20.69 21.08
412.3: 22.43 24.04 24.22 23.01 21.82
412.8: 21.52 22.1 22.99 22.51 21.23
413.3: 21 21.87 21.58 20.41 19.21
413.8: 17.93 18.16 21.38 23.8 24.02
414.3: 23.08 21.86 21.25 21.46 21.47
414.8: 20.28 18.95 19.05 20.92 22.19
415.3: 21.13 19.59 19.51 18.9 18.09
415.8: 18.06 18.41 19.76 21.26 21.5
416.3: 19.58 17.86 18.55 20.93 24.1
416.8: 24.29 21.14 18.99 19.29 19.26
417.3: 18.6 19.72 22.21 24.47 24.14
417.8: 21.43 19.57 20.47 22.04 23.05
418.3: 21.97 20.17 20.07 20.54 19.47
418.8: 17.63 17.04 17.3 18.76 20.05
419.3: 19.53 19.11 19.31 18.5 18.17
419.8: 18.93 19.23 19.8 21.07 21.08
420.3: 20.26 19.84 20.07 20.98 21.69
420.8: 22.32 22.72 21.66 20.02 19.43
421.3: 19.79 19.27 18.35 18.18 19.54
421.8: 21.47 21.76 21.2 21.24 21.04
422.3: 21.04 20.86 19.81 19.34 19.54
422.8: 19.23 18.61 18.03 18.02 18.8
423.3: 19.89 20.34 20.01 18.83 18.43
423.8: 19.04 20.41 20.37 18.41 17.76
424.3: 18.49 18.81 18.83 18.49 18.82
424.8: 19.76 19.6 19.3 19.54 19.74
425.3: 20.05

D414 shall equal 0.42 nm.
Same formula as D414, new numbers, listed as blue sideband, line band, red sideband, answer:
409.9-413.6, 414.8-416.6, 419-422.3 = 0.17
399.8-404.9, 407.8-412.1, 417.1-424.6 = 0.18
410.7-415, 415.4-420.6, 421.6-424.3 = 0.02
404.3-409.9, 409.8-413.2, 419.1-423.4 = -0.32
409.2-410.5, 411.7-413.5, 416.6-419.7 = 0.15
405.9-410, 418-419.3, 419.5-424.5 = 0.02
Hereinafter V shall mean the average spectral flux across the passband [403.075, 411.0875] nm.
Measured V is 22.4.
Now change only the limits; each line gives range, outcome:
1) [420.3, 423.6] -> 20.1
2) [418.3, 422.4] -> 20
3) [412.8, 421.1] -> 20.5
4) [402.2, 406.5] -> 22.9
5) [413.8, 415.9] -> 20.5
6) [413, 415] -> 21.1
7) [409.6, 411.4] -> 23.4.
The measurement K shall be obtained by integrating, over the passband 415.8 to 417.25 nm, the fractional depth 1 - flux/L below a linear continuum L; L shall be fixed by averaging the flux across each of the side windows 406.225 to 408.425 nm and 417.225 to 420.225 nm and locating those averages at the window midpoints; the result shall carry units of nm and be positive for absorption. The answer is 0.02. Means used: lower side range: 22.7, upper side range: 20.1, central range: 20.3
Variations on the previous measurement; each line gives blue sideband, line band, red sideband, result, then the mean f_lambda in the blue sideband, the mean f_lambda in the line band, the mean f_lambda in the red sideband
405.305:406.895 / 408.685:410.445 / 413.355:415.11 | -0.19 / 22.6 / 24.2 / 20.9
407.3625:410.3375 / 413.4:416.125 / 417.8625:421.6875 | 0.12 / 23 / 20.5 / 19.9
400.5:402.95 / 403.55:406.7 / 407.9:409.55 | -0.05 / 24.8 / 22.5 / 19.4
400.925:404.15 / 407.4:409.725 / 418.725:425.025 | 0.29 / 24.1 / 19.9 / 19.6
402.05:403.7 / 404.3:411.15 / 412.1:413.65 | 0.21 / 23.9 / 22.3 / 22.1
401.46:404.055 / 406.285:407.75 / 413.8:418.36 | -0.02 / 23.7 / 23.1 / 20.8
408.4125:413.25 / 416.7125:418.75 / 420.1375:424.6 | -0.06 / 21.5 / 21.1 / 19.9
